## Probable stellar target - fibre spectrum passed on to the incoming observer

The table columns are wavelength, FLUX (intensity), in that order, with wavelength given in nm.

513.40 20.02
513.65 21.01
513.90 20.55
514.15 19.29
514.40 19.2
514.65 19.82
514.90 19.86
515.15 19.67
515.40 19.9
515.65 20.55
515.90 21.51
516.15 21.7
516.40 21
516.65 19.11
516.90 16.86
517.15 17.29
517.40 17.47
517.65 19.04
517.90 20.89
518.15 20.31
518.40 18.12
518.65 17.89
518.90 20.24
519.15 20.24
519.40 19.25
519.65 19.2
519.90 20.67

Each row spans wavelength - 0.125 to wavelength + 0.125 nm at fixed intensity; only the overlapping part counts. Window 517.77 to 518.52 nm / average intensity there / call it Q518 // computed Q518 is 19.8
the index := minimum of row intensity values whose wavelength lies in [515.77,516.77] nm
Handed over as 19.11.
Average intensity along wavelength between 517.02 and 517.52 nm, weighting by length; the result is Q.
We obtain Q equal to 17.4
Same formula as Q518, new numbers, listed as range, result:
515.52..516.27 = 21.2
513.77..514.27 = 19.9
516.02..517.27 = 19.2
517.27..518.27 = 19.4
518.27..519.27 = 19.1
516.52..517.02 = 18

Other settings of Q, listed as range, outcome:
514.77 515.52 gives 19.8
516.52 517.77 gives 18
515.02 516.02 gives 20.4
